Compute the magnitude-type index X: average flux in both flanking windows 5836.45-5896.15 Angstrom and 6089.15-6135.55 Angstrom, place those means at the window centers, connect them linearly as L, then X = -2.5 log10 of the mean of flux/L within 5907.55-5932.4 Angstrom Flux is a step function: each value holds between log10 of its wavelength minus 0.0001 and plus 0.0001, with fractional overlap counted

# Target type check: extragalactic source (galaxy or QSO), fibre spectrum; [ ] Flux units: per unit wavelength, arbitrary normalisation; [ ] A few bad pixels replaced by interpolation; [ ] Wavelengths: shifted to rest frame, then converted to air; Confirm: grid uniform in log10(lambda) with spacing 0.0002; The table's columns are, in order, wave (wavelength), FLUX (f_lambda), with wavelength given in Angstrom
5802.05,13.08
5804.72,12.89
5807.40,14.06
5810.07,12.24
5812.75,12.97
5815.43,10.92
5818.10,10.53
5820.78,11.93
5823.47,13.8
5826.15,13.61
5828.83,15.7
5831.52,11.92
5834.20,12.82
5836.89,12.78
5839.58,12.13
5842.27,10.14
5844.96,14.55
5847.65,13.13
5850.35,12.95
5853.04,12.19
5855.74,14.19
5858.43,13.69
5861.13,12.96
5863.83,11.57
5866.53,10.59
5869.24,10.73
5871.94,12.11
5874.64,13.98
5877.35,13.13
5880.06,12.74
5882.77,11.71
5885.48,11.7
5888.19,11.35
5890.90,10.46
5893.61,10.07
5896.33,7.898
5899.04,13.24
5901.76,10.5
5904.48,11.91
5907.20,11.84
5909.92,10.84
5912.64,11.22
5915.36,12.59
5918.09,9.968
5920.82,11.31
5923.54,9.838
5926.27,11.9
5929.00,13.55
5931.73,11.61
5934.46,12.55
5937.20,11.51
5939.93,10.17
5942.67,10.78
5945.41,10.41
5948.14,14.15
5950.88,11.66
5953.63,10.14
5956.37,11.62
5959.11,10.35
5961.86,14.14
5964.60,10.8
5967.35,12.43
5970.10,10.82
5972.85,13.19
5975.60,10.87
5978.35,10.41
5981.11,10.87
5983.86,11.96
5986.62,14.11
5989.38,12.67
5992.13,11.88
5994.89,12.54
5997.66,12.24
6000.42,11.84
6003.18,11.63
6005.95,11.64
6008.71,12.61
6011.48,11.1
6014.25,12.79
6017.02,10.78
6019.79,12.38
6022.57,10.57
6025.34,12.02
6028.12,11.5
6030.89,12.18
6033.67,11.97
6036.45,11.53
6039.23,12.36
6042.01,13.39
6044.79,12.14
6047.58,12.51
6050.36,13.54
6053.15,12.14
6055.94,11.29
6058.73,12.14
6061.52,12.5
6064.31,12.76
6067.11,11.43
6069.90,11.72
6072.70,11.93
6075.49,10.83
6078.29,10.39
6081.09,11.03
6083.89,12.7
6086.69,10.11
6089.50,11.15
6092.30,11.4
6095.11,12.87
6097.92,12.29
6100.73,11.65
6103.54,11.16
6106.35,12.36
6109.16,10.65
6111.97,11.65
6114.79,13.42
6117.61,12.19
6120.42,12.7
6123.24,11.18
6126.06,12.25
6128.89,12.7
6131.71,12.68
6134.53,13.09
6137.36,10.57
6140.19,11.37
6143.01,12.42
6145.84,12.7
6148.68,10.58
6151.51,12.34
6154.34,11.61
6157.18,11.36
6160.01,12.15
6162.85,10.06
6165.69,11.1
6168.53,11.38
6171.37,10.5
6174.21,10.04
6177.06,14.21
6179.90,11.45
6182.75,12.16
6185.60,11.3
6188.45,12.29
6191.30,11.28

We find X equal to 0.06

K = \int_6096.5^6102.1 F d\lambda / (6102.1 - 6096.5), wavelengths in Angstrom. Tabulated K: 12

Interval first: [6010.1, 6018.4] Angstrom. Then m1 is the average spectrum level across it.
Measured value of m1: 11.6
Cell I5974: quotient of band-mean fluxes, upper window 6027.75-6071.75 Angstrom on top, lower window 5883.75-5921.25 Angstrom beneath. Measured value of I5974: 1.10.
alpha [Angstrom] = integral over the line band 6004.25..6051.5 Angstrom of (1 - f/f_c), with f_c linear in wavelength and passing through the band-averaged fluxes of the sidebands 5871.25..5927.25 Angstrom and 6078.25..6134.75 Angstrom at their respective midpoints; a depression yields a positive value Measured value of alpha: -1.3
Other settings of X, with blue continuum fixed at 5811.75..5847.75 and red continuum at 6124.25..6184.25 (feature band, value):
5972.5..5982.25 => 0.100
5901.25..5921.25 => 0.101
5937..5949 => 0.095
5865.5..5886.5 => 0.034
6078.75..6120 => 0.013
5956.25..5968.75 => 0.033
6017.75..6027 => 0.047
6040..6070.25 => -0.030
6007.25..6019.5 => 0.023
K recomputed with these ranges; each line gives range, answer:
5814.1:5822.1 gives 11.1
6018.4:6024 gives 11.5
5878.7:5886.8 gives 12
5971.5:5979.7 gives 11.5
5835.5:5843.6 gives 11.7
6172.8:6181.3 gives 11.9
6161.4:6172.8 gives 10.8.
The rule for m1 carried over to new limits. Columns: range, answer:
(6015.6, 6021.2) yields 11.6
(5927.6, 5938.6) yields 12.3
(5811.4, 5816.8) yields 11.9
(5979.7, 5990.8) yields 12.4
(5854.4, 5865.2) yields 13.1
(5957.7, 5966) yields 11.8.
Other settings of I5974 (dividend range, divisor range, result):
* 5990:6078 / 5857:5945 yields 1.04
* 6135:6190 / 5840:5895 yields 0.95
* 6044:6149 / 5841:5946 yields 1.01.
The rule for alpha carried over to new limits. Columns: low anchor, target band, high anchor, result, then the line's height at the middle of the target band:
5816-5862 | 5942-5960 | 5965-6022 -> 1.2 Angstrom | 12.2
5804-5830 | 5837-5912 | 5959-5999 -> 3.6 Angstrom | 12.5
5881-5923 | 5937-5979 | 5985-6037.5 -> 0.3 Angstrom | 11.6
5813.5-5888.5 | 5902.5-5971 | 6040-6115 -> 4.2 Angstrom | 12.3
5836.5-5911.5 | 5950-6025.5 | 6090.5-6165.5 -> 0.9 Angstrom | 11.9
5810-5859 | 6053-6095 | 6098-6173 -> 1.3 Angstrom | 12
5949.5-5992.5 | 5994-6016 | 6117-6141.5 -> -0.4 Angstrom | 11.8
